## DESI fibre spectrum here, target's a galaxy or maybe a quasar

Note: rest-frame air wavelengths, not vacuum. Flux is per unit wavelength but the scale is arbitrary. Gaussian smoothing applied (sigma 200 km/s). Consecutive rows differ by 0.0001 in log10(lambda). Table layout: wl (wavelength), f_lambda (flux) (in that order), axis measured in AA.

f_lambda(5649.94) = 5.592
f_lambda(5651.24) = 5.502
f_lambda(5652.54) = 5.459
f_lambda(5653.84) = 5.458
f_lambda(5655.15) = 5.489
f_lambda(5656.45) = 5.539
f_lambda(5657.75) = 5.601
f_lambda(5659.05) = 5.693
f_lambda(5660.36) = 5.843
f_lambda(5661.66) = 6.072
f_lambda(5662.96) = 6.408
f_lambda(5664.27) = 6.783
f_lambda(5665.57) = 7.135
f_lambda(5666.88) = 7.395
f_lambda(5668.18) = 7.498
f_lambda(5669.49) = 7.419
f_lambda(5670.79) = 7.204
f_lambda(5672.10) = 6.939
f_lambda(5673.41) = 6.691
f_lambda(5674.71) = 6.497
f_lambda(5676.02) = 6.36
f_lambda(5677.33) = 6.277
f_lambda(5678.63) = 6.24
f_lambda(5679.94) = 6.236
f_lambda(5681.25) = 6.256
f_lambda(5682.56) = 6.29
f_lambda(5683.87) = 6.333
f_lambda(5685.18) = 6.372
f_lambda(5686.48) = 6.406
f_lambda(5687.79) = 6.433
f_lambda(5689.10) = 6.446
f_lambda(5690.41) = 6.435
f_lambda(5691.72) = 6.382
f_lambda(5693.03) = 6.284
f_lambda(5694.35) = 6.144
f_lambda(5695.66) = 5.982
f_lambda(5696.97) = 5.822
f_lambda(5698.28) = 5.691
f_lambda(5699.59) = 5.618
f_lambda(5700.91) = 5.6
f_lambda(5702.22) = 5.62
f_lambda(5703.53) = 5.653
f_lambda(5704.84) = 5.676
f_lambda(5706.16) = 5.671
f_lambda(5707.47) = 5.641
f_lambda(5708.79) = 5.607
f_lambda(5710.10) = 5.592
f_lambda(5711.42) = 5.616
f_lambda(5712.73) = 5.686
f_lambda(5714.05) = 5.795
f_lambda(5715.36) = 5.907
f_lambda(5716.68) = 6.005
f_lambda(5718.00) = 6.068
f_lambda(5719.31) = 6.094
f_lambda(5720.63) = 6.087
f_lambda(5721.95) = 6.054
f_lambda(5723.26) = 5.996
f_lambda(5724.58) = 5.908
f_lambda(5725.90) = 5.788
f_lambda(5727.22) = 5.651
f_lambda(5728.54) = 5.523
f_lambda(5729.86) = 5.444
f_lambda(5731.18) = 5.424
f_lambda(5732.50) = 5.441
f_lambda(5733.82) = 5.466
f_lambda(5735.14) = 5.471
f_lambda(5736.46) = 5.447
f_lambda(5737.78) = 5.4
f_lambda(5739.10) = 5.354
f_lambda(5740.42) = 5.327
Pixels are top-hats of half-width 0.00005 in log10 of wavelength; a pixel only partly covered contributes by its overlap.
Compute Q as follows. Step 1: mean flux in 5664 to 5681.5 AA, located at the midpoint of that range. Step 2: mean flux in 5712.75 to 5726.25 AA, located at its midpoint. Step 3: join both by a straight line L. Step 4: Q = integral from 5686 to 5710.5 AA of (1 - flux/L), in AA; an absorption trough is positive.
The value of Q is 1.6 AA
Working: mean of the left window 6.79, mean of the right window 5.96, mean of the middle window 5.93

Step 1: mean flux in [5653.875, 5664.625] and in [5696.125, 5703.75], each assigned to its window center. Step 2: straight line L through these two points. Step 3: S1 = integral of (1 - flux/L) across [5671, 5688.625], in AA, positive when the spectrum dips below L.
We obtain -2.0 AA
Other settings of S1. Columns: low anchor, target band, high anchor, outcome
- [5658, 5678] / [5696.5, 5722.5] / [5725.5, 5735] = 0.53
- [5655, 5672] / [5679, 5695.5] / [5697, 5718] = -0.67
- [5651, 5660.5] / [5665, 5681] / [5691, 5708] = -3.23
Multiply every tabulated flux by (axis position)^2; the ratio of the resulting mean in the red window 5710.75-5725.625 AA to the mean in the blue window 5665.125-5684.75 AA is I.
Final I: 0.90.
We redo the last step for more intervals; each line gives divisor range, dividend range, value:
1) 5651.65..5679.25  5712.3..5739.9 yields 0.92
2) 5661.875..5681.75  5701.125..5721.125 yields 0.87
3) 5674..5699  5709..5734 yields 0.93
